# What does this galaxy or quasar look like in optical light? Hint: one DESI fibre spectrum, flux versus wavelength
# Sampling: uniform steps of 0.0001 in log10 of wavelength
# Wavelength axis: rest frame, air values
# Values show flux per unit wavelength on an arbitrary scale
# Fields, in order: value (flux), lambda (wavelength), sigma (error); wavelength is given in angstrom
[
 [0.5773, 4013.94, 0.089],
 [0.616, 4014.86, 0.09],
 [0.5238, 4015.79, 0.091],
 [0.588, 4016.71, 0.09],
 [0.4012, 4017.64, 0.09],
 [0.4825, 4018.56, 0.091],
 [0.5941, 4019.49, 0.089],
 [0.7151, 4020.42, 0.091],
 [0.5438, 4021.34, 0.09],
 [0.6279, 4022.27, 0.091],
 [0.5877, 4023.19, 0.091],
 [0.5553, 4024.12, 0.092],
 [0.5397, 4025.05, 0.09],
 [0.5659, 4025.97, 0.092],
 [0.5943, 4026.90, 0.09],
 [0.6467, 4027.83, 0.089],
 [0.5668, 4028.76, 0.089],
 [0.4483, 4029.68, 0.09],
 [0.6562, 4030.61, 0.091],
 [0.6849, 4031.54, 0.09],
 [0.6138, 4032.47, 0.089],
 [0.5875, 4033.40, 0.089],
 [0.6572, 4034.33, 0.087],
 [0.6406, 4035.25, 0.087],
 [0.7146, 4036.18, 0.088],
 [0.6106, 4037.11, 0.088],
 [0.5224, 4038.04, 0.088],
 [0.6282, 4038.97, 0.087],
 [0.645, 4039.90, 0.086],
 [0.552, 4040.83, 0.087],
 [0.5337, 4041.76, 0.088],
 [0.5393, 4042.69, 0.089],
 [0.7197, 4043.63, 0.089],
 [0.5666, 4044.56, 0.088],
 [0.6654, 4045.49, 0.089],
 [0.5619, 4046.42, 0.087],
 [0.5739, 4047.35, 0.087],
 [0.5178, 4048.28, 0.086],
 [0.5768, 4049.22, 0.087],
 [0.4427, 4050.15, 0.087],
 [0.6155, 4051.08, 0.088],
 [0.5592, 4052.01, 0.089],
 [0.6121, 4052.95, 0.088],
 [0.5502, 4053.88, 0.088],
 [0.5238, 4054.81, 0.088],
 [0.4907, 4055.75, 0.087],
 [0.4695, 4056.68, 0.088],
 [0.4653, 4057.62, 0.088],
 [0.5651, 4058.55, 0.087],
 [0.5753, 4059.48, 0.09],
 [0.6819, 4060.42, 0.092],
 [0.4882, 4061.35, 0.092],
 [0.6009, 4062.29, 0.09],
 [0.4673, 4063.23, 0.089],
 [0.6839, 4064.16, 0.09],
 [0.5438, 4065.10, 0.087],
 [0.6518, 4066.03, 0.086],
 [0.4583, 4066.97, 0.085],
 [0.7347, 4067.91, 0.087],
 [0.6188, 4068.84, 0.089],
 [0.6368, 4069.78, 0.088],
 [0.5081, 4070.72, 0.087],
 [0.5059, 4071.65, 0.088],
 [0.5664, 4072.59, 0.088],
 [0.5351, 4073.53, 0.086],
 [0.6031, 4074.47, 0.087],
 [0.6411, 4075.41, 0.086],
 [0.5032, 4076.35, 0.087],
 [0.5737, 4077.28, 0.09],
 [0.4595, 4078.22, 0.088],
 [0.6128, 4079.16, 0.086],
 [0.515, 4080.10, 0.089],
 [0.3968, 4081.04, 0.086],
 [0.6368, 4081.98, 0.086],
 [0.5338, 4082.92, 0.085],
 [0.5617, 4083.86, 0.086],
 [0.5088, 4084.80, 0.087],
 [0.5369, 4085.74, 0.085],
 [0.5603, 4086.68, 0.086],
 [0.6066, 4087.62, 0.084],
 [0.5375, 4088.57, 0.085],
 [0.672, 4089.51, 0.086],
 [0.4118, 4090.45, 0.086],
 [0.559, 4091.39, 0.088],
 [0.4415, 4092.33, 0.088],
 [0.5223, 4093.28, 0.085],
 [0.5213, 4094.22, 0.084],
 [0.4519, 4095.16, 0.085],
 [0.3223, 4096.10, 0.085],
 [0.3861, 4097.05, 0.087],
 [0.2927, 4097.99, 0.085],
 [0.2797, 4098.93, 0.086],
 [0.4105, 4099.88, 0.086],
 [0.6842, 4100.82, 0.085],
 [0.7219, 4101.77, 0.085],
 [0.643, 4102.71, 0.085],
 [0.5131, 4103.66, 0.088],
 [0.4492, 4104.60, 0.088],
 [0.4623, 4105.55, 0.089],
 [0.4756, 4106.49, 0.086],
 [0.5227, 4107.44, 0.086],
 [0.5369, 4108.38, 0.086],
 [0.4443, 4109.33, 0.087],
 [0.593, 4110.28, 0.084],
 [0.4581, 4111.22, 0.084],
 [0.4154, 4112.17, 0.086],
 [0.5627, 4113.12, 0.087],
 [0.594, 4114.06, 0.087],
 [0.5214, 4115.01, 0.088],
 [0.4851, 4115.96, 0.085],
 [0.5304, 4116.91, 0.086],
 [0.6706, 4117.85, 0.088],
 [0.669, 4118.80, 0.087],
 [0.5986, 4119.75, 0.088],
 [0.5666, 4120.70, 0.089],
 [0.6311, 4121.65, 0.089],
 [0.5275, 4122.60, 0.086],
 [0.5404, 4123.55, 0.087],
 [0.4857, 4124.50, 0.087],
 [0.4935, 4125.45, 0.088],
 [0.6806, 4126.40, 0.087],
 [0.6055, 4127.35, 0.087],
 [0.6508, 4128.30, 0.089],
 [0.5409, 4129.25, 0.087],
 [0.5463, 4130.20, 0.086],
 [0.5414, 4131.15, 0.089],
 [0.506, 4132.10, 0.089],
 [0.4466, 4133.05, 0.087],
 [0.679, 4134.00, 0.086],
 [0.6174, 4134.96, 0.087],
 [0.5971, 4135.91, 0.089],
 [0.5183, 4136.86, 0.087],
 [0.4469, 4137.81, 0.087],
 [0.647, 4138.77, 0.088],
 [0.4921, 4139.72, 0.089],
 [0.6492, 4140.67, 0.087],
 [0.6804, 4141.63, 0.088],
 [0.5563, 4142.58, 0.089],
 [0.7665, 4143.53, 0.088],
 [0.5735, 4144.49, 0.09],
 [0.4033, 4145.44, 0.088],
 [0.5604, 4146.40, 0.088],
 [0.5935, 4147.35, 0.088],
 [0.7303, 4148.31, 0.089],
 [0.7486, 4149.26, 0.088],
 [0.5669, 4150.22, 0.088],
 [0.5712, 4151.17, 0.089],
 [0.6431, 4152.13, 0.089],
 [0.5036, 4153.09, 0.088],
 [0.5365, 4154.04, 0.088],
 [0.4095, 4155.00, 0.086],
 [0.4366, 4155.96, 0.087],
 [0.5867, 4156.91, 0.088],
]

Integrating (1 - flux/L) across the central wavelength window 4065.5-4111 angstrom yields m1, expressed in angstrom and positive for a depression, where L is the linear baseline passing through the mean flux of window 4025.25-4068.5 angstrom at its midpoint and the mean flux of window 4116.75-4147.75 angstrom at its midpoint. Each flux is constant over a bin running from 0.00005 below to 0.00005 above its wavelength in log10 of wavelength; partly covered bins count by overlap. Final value 4.1 angstrom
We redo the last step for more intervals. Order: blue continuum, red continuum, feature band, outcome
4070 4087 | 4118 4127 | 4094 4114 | 2.8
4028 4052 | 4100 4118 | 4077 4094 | 0.6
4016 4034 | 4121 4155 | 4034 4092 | 1.1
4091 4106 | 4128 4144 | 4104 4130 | -0.8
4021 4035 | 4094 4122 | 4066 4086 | -0.4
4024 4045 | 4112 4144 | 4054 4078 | 1.2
